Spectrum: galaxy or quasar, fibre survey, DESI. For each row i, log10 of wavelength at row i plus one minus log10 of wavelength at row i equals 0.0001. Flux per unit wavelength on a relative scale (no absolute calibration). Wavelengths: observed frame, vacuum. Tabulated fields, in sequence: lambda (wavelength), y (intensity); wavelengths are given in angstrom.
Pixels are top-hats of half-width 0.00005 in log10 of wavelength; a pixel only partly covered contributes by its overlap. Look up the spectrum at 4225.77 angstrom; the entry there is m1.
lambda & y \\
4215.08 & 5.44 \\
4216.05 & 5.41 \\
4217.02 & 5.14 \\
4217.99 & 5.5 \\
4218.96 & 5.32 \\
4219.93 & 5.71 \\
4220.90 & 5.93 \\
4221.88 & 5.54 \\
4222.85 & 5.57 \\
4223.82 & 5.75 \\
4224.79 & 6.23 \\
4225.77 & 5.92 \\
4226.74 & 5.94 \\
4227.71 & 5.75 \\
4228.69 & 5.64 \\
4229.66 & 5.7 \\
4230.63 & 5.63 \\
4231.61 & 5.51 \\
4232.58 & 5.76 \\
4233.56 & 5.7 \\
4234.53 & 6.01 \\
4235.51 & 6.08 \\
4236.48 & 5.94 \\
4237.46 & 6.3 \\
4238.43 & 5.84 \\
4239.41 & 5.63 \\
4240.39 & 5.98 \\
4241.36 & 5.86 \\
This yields 5.92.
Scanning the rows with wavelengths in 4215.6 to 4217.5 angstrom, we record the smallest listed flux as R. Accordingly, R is 5.14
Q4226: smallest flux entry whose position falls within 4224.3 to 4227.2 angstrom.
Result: 5.92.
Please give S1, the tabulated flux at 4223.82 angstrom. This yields 5.75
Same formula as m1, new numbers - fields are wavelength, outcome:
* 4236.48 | 5.94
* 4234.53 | 6.01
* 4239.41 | 5.63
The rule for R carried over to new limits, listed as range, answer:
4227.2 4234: 5.51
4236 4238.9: 5.84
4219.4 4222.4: 5.54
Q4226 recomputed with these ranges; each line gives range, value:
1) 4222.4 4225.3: 5.57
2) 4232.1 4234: 5.7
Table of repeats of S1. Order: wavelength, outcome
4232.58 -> 5.76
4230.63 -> 5.63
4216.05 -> 5.41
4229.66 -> 5.7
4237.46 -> 6.3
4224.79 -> 6.23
